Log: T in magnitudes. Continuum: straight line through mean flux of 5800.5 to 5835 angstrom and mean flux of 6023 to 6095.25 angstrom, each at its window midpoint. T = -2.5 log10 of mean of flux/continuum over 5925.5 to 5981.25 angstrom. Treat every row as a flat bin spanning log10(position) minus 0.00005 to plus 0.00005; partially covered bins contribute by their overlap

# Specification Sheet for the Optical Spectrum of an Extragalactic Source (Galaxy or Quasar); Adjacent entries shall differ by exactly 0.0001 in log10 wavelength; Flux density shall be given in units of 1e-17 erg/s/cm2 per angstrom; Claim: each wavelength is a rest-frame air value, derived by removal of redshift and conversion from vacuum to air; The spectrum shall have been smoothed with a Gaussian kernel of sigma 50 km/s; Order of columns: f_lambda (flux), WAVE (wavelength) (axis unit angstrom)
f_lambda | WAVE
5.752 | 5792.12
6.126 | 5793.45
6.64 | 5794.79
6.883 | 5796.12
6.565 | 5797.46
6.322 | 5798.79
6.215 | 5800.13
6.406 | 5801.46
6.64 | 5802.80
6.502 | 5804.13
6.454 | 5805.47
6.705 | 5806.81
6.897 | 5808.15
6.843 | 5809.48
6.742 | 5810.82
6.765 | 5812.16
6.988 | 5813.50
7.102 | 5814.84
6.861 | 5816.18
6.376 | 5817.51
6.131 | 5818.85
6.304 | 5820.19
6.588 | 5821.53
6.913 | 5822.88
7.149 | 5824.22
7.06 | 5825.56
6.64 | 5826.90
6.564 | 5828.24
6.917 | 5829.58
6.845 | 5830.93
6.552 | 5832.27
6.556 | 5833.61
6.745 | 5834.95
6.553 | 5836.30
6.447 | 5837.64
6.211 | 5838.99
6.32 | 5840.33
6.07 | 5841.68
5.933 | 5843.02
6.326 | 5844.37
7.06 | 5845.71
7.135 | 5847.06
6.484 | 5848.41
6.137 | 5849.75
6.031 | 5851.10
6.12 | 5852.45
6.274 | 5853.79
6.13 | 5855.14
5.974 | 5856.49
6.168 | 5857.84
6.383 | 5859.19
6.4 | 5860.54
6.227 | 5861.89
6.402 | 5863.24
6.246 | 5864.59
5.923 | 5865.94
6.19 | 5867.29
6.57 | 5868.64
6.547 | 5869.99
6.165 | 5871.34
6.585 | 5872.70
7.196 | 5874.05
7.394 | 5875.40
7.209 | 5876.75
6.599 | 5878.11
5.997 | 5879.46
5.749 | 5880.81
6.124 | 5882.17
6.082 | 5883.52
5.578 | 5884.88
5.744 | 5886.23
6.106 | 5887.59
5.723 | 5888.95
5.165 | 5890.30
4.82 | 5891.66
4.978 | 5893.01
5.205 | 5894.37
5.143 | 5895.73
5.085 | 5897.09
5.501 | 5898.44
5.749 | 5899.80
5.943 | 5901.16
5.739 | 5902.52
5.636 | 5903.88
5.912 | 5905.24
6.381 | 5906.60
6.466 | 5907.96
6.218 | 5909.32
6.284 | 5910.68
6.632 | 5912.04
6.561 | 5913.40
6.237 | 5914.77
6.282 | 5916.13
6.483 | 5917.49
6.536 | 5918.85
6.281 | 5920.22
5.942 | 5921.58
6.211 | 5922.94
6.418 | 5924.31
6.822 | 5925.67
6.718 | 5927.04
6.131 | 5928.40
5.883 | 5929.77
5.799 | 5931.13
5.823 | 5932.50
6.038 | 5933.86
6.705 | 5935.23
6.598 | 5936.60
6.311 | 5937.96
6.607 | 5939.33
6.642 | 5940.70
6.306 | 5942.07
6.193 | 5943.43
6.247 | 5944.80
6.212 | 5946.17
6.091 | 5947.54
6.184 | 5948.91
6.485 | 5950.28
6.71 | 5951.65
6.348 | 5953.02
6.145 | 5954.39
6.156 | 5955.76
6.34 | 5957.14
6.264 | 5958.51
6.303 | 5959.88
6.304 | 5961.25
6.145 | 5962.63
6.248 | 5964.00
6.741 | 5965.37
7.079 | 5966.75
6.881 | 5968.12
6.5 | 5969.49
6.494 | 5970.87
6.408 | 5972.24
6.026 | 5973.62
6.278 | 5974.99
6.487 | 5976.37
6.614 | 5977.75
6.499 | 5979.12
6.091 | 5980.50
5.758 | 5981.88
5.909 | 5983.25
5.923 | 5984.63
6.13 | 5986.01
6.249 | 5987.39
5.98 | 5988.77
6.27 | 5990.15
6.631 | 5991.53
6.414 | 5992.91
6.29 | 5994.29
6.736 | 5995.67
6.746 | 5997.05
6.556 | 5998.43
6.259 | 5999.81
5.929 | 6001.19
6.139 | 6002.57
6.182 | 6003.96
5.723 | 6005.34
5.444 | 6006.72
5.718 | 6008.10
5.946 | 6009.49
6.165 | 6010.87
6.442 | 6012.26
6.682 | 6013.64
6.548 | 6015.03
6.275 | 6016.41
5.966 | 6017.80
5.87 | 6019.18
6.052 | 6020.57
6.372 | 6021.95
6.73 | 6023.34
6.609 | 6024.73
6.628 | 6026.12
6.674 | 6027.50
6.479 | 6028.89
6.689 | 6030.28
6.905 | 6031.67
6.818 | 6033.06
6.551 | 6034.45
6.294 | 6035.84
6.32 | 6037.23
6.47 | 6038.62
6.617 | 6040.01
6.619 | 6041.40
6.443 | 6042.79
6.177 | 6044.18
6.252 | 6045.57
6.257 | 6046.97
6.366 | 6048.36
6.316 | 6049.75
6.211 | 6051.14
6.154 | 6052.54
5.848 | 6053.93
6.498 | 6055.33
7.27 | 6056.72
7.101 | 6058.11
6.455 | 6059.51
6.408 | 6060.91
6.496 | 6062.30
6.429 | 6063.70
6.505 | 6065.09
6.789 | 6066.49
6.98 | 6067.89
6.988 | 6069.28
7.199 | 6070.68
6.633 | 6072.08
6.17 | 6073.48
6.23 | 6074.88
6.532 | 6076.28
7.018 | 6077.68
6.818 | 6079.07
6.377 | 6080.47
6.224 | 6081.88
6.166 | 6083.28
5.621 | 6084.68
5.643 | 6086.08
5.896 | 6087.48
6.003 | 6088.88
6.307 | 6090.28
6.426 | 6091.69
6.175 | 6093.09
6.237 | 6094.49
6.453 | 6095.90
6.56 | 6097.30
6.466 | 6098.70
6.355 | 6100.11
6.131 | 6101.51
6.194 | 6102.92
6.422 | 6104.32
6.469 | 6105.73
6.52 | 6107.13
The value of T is 0.035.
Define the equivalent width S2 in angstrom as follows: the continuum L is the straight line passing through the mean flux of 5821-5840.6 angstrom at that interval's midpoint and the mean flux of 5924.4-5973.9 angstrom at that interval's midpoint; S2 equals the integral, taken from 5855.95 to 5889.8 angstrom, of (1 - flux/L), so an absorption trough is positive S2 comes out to 1.44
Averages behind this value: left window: 6.68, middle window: 6.29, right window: 6.36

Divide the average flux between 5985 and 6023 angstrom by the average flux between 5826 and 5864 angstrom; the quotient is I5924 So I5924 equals 0.97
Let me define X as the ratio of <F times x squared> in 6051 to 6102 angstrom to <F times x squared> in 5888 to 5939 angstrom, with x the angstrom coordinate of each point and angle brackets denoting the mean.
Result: 1.1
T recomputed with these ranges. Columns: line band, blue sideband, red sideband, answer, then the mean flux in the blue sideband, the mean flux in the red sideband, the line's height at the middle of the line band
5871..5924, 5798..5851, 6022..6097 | 0.088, 6.6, 6.46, 6.55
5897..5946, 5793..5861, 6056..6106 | 0.048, 6.53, 6.45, 6.5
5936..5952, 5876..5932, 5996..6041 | -0.044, 6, 6.34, 6.12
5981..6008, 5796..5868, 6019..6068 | 0.057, 6.5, 6.49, 6.49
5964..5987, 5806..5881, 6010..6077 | 0.024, 6.53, 6.49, 6.5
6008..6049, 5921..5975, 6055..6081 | 0.028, 6.35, 6.69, 6.57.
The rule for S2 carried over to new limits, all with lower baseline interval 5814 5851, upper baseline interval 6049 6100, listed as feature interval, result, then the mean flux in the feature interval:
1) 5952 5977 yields 0.4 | 6.4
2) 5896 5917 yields 1.6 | 6.03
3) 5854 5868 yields 0.8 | 6.21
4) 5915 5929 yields 0.3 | 6.38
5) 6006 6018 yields 0.6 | 6.14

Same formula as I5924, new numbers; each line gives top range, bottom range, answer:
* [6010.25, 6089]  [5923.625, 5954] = 1.02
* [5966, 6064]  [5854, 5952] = 1.03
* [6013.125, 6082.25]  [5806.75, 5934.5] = 1.03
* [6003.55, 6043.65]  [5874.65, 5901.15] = 1.10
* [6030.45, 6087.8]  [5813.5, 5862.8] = 1.00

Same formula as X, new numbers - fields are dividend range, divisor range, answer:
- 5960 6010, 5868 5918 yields 1.07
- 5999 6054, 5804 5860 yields 1.03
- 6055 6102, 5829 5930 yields 1.11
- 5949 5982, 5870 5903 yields 1.11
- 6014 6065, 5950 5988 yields 1.04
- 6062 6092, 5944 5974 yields 1.05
